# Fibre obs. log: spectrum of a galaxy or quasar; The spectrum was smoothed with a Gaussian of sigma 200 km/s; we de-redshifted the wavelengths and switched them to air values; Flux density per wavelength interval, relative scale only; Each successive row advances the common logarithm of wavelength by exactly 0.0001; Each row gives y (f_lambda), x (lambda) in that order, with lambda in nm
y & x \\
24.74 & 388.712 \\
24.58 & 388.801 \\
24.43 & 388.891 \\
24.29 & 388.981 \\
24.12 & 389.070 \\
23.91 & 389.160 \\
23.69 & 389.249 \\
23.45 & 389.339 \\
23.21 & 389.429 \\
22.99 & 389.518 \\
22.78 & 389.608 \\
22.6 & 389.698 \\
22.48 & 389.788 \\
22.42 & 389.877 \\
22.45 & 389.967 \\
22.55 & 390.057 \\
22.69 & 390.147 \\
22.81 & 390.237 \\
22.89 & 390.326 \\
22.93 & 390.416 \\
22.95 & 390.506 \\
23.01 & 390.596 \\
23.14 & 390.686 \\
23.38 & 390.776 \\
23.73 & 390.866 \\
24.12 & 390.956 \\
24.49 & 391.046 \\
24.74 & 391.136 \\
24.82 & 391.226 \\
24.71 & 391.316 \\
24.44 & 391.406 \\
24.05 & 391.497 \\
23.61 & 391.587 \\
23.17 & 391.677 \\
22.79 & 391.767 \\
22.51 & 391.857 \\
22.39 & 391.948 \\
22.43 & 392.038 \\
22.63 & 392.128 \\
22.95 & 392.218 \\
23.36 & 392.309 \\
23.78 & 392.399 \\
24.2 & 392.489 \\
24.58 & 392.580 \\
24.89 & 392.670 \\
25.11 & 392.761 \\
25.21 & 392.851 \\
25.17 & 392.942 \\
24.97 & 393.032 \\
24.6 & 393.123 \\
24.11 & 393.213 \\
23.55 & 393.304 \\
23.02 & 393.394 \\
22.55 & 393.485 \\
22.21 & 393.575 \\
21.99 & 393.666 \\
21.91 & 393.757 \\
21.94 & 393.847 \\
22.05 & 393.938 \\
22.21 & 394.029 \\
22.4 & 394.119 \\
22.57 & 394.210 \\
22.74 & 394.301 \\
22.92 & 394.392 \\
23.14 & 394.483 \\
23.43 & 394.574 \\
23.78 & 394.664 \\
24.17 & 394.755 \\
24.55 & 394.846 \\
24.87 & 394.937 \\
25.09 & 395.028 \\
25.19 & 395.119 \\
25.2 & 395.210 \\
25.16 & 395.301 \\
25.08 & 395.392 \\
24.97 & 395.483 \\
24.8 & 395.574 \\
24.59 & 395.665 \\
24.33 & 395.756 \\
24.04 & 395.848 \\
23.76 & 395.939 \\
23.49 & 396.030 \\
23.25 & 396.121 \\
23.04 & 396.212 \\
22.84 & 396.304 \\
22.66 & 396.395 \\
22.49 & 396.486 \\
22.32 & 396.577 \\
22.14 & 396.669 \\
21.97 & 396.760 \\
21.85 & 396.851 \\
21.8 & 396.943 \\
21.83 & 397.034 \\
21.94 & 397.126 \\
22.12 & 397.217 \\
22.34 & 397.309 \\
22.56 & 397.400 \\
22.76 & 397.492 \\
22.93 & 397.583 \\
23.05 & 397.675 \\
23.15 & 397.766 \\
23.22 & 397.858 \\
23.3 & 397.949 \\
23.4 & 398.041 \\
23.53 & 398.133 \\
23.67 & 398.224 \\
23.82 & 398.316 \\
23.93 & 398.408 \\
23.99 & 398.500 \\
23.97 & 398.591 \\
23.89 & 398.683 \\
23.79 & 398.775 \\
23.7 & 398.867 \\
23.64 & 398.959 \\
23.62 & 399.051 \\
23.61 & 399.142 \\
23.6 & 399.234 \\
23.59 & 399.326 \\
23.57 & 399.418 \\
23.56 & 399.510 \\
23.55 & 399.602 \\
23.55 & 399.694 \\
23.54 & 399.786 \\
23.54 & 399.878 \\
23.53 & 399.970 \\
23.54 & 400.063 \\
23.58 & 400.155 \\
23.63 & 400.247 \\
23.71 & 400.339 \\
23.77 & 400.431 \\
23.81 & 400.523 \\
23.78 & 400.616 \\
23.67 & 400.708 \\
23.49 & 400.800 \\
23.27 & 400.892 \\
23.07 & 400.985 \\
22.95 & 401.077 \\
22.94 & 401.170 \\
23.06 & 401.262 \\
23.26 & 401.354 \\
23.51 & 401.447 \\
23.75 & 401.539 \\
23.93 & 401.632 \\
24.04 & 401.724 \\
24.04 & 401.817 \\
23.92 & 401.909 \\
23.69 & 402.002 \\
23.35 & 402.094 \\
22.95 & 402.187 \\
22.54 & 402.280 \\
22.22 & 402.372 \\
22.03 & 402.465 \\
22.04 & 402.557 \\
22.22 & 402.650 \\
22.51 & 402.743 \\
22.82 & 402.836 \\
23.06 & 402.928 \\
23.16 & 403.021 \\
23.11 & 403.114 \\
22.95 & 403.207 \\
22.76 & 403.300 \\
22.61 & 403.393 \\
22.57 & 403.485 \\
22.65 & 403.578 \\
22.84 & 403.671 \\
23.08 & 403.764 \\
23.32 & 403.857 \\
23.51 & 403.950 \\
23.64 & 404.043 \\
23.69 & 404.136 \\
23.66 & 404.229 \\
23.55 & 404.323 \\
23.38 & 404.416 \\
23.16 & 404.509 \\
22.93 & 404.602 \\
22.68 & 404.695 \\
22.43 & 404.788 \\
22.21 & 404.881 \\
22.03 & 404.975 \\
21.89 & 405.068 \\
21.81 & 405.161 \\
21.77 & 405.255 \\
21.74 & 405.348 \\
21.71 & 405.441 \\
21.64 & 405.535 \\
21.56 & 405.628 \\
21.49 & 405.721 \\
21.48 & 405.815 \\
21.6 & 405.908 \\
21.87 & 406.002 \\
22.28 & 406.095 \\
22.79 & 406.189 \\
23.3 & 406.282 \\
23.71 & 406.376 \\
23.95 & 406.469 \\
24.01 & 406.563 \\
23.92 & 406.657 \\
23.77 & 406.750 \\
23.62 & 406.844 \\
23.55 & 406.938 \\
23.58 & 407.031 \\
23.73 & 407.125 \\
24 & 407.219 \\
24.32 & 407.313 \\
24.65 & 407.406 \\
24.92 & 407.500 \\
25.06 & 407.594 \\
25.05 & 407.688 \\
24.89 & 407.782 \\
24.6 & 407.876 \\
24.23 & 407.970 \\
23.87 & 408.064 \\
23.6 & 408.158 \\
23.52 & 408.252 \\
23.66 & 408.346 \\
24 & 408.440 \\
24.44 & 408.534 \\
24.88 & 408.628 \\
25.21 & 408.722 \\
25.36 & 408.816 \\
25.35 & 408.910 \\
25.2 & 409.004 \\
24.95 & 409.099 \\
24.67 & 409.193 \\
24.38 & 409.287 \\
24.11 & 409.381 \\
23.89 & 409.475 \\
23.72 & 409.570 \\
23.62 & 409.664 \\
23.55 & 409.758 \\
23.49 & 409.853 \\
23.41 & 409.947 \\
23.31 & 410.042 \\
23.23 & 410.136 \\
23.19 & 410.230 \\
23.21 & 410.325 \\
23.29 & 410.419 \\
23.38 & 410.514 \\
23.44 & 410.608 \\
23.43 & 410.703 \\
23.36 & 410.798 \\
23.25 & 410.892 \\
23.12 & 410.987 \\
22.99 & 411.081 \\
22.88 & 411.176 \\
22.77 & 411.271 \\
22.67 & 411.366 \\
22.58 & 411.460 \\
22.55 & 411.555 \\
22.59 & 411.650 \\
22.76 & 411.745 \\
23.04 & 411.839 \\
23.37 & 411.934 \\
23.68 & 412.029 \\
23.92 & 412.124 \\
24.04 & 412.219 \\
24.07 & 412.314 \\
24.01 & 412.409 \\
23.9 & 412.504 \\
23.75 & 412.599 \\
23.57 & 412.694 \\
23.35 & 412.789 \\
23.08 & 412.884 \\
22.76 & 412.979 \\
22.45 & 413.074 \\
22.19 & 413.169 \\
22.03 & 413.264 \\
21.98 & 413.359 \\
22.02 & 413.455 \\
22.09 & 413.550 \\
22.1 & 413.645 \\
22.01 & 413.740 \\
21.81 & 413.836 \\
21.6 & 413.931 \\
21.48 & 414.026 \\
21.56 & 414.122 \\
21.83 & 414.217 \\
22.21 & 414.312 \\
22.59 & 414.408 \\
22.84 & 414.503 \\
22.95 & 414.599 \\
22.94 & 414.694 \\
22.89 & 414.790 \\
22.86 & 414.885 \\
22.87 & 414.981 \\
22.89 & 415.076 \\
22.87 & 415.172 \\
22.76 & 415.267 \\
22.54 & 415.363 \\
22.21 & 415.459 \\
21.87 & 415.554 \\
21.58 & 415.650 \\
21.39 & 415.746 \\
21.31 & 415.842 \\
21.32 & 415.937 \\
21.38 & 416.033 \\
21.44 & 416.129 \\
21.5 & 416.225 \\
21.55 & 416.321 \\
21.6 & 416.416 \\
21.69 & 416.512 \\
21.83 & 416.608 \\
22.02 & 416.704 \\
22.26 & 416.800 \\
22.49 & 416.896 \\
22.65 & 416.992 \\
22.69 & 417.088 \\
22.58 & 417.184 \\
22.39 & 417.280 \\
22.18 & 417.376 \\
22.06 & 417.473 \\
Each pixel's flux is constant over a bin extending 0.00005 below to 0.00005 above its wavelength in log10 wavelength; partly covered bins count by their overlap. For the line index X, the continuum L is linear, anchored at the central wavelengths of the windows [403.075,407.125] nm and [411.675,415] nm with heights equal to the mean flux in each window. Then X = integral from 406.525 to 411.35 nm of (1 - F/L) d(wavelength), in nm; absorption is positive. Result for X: -0.25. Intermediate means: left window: 22.8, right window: 22.8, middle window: 23.9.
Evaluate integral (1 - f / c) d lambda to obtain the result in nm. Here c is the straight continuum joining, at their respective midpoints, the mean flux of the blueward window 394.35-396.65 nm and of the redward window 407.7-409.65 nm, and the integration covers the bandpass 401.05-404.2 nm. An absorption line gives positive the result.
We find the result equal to 0.15 nm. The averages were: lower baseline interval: 23.9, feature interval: 23.1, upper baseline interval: 24.4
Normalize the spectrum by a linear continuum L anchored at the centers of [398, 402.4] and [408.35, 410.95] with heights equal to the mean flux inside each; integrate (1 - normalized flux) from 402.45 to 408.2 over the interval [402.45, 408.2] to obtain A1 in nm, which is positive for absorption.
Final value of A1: 0.17 nm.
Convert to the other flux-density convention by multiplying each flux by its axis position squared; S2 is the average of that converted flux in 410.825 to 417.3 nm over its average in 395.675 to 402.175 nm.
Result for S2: 1.04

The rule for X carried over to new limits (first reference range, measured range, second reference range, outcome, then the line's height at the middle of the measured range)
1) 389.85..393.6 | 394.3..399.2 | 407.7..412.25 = 0.03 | 23.6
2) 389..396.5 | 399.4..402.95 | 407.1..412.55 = 0.06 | 23.7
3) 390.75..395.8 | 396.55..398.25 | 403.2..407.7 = 0.07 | 23.5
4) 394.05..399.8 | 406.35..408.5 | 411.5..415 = -0.10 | 23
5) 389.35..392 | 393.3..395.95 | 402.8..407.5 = -0.05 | 23.2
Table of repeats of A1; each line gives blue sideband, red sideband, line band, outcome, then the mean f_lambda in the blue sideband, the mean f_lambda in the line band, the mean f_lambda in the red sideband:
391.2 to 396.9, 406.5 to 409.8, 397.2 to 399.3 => 0.034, 23.6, 23.4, 24.3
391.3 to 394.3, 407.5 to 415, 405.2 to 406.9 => 0.057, 23.4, 22.6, 23.4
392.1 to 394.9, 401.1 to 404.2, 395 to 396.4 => -0.053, 23.5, 24.2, 23.1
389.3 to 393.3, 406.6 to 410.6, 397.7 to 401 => 0.028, 23.6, 23.6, 24.1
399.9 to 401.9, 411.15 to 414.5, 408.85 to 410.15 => -0.065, 23.5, 24.1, 22.7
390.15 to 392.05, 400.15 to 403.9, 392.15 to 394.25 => -0.002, 23.5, 23.4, 23.2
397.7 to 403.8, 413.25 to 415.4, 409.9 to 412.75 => -0.093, 23.3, 23.3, 22.3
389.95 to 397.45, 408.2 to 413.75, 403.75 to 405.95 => 0.089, 23.4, 22.5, 23.4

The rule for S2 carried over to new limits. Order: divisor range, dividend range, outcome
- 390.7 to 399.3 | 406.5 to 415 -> 1.08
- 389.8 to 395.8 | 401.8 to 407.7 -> 1.03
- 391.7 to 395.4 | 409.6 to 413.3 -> 1.08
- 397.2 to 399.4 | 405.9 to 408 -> 1.06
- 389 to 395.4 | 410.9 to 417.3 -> 1.07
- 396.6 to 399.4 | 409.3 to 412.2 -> 1.07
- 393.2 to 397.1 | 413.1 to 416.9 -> 1.05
